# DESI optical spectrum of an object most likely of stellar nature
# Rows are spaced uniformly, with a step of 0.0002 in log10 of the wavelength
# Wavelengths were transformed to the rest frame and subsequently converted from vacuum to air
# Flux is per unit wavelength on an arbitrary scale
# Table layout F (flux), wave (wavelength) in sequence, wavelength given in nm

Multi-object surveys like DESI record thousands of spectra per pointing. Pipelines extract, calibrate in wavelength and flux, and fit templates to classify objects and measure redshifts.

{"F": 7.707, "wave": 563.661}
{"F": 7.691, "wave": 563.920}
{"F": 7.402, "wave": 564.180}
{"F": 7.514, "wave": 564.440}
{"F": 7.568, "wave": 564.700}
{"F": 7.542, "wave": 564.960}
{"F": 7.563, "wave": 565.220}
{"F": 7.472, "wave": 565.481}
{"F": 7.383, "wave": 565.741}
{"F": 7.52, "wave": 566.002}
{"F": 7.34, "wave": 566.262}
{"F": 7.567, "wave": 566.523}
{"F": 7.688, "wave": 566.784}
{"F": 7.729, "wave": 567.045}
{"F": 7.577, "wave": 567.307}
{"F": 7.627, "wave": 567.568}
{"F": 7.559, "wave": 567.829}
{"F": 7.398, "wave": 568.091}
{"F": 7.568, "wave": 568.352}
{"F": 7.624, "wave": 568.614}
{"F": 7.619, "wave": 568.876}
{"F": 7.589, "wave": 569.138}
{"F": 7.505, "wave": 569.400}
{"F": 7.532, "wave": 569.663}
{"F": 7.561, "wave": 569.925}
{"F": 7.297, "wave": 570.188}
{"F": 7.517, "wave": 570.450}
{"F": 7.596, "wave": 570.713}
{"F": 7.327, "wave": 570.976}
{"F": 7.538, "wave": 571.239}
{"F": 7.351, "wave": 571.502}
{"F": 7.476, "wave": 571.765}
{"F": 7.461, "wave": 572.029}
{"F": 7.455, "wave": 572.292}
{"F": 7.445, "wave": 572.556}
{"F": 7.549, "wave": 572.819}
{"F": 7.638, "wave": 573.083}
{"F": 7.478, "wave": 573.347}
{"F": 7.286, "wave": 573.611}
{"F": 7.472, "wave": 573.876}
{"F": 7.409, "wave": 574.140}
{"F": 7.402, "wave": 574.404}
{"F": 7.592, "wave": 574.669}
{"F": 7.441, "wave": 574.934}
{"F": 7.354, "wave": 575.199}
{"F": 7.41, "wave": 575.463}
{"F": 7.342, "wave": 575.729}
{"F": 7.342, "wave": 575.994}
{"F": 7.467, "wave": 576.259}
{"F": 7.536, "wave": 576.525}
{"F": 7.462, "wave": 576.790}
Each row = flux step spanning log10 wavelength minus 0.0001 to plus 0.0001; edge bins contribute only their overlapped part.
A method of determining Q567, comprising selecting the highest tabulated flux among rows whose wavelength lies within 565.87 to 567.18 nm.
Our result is 7.729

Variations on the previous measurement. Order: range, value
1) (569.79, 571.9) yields 7.596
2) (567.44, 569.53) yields 7.627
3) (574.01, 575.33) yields 7.592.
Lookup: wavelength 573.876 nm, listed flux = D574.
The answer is 7.472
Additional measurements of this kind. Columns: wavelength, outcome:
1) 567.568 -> 7.627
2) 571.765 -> 7.476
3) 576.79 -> 7.462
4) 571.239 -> 7.538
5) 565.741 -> 7.383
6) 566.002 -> 7.52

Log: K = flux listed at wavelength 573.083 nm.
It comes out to 7.638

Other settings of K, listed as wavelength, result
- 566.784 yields 7.688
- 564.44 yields 7.514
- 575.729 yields 7.342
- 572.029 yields 7.461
